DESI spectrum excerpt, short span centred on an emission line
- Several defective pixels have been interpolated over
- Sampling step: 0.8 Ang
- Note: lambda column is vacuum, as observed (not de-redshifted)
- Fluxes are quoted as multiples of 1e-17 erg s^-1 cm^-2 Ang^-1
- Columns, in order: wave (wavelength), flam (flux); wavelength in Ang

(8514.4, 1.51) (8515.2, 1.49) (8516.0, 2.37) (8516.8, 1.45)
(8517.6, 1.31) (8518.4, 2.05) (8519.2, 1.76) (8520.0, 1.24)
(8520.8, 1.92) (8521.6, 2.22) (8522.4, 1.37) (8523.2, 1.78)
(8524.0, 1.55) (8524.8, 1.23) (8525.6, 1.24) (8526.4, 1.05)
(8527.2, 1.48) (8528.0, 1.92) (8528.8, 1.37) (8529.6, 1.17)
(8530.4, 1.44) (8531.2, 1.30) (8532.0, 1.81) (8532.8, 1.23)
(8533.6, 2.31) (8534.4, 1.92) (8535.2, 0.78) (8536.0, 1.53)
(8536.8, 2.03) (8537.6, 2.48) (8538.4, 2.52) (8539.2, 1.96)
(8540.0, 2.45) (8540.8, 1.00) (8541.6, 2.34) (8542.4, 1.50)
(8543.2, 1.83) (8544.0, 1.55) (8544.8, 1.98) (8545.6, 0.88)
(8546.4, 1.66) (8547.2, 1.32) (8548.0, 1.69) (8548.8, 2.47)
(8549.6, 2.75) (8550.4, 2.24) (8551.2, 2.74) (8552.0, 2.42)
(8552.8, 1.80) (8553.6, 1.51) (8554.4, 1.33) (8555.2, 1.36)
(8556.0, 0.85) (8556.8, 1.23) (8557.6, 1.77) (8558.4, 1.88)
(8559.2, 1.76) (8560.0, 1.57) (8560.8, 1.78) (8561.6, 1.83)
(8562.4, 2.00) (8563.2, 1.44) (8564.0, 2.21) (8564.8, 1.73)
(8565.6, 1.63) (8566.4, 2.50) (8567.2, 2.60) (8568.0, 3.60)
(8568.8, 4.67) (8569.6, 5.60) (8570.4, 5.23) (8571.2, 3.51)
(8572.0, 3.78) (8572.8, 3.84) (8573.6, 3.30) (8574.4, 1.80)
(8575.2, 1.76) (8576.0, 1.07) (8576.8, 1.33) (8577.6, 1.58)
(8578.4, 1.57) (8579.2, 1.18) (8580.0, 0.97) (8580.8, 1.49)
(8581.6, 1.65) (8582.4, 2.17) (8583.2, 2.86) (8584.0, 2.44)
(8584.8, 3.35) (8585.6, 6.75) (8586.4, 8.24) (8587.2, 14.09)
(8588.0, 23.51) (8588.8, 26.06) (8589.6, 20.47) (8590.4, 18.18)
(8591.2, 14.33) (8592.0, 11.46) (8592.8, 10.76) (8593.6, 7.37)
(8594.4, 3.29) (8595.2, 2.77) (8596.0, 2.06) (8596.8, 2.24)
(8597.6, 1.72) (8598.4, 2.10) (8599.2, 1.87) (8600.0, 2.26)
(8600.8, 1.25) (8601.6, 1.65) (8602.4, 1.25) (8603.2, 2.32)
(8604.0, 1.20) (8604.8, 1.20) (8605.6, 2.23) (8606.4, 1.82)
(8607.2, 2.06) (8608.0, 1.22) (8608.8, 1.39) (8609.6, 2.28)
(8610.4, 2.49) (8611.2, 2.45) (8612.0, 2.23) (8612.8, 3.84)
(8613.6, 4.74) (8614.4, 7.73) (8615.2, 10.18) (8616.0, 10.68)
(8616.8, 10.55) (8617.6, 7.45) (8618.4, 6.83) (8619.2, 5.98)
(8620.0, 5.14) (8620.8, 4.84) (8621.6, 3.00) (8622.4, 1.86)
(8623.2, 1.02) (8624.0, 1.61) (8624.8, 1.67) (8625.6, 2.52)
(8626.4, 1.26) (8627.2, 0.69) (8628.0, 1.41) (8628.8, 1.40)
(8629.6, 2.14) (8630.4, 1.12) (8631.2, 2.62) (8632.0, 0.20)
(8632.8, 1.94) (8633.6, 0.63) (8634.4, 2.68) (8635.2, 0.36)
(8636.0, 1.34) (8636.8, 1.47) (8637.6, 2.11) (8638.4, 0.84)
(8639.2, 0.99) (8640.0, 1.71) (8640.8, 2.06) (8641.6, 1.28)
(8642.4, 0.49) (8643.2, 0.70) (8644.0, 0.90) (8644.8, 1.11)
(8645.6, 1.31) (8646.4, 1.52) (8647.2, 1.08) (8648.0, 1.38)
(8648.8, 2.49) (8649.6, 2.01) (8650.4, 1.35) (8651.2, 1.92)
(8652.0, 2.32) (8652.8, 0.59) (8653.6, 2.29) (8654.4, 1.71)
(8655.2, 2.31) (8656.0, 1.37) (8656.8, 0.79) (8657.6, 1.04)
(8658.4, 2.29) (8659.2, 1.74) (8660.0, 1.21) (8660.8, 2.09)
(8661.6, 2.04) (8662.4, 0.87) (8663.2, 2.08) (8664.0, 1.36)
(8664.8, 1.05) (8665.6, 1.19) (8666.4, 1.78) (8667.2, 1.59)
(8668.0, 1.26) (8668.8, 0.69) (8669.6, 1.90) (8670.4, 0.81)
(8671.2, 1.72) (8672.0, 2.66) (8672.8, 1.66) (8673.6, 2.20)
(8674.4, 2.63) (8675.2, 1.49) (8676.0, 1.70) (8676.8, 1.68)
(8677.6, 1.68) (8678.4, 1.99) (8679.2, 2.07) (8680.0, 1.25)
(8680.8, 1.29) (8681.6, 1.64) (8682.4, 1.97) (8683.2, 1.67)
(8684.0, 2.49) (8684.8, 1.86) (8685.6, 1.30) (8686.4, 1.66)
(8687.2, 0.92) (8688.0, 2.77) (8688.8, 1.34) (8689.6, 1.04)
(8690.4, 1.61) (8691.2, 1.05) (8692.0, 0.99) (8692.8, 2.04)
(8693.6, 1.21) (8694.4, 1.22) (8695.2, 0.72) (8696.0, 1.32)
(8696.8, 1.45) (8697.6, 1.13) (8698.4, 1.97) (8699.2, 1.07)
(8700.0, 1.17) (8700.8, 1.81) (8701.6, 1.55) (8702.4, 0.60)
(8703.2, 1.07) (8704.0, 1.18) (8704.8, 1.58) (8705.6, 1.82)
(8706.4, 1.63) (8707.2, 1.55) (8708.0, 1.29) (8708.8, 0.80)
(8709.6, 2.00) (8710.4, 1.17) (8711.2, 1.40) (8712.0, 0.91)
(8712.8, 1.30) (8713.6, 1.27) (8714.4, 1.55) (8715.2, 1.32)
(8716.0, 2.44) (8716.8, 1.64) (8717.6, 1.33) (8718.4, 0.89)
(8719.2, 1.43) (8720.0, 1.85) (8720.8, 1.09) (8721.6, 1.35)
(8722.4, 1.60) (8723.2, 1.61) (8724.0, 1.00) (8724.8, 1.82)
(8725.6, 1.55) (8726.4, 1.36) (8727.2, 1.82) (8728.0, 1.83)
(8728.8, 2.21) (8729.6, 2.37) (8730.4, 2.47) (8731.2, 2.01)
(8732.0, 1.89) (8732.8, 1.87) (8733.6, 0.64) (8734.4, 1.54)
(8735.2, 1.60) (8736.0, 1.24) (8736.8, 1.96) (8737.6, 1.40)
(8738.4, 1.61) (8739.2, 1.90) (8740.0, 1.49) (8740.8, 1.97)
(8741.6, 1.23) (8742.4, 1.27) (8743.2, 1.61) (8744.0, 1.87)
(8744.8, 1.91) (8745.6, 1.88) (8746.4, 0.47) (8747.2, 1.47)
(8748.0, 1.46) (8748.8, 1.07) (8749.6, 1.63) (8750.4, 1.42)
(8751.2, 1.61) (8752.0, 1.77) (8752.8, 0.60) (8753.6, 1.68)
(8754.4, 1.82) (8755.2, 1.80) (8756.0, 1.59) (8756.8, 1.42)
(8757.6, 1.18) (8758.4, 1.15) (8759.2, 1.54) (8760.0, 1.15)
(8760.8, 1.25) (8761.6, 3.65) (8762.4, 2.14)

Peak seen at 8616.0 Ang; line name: [N II]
